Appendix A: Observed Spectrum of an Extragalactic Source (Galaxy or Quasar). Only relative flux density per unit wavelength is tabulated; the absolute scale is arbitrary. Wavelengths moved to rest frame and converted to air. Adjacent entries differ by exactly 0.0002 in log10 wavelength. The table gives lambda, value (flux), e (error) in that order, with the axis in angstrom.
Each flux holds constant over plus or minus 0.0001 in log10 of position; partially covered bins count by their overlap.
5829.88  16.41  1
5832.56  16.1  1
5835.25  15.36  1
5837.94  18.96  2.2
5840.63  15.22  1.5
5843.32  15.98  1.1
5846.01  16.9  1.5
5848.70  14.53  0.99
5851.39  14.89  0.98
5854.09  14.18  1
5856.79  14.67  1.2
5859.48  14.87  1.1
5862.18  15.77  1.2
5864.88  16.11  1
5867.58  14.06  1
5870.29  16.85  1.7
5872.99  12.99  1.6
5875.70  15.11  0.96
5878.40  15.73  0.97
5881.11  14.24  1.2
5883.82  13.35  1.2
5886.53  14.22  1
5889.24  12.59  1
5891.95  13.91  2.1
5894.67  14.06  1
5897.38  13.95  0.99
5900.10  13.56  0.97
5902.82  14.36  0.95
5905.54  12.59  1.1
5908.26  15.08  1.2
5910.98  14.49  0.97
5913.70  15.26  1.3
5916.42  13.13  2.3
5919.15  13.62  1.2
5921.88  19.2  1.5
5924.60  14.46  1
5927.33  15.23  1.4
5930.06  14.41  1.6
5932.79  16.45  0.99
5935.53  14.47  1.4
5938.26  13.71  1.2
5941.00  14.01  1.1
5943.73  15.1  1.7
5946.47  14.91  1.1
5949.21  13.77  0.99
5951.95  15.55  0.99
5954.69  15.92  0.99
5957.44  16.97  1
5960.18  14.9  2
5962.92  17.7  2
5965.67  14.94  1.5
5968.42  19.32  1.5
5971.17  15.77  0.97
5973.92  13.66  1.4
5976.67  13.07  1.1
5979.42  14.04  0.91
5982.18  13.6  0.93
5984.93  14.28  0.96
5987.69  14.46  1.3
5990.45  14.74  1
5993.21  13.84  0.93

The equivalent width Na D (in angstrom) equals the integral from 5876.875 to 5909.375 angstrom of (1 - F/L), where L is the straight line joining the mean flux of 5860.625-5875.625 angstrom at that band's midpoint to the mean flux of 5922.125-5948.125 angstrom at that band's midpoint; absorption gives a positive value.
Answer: 2.4 angstrom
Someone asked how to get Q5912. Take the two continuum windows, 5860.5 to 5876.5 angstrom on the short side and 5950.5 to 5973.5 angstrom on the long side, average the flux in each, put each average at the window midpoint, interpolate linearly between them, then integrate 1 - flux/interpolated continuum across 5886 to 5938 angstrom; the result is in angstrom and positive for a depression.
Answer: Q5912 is 4.0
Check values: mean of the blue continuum 15.1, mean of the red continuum 16.3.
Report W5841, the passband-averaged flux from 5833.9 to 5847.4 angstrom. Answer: 16.5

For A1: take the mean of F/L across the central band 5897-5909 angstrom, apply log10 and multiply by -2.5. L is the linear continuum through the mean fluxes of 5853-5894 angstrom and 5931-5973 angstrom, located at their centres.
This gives 0.08 mag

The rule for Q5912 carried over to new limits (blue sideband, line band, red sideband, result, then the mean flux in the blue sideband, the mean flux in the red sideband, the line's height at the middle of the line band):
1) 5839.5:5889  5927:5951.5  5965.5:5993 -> 0.2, 14.9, 14.7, 14.8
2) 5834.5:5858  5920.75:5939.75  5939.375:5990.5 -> -0.1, 15.6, 15.1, 15.3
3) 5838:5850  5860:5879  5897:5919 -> 0.0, 16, 14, 15.2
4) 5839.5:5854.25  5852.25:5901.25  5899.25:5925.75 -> 1.8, 15.4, 14.6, 15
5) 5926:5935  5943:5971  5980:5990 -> -2.3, 15.3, 14.2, 14.7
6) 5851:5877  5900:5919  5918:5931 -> 1.6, 14.9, 15.4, 15.3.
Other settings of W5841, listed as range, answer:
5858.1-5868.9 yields 15.2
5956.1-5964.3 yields 16.5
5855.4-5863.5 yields 15.1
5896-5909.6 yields 13.9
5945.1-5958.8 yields 15.4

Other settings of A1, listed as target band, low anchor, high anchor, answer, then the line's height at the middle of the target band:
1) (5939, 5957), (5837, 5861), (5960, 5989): 0.02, 15.2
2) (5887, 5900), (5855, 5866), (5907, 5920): 0.08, 14.7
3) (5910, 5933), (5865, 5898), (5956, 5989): -0.03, 14.7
